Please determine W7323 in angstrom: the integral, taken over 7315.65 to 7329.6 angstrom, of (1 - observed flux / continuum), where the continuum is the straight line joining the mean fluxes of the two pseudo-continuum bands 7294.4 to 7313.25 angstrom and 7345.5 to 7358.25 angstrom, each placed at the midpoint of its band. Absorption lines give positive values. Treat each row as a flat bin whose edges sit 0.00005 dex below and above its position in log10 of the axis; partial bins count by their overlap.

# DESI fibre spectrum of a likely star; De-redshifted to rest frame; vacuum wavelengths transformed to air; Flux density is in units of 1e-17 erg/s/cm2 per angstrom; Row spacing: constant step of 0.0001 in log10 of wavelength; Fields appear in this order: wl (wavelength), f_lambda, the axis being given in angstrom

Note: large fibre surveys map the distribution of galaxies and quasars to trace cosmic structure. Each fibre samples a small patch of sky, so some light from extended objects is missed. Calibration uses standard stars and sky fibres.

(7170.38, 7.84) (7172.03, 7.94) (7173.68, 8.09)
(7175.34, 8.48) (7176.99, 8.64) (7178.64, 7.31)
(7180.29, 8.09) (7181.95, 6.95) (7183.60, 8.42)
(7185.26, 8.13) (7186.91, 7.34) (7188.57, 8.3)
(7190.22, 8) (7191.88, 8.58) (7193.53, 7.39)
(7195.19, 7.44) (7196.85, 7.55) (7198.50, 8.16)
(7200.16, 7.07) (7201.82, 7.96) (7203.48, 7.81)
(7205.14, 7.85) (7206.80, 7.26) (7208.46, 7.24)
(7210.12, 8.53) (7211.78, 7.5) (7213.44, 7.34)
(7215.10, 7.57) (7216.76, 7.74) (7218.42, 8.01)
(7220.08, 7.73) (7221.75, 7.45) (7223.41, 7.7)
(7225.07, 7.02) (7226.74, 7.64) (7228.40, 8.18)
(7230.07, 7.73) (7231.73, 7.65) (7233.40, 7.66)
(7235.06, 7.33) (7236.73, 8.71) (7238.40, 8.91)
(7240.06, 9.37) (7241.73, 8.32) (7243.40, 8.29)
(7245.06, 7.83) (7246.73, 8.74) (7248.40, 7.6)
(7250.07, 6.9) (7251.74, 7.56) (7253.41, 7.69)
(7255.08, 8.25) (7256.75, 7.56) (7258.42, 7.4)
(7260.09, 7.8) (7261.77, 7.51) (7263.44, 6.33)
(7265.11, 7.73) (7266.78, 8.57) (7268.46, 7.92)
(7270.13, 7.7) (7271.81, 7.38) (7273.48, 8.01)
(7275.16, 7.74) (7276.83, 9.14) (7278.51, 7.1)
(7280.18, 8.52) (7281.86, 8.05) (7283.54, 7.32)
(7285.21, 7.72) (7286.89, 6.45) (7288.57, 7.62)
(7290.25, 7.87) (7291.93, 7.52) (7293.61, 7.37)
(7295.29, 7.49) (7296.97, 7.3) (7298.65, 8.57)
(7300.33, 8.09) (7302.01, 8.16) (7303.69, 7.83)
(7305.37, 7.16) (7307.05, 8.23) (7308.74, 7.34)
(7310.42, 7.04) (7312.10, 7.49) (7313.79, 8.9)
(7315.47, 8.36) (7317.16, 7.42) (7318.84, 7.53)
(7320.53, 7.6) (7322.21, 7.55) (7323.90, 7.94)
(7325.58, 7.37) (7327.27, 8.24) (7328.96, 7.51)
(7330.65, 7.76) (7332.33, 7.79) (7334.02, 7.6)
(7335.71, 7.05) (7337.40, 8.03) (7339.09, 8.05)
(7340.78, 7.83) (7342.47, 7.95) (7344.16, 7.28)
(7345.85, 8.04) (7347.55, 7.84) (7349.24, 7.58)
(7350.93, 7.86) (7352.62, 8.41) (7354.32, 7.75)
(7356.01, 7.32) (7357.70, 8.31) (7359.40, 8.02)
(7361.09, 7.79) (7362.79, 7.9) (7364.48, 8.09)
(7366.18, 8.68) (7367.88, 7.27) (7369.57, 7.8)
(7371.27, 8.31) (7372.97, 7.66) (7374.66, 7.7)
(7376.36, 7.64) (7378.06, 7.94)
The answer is 0.2 angstrom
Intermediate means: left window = 7.72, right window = 7.87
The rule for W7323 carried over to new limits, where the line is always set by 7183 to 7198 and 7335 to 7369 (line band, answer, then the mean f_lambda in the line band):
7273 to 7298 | 0.6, 7.68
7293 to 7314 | 0.4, 7.74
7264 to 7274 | 0.1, 7.84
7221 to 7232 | 0.4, 7.63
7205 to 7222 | 0.5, 7.66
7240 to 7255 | -0.2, 7.97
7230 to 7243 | -0.6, 8.24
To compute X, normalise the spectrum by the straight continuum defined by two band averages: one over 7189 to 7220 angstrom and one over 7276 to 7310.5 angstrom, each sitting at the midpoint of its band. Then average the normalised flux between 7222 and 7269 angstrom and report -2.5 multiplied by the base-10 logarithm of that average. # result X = -0.02 mag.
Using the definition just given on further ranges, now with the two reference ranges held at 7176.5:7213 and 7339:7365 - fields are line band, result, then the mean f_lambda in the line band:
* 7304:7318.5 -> 0.02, 7.74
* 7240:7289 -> 0.01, 7.78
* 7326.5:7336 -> 0.02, 7.69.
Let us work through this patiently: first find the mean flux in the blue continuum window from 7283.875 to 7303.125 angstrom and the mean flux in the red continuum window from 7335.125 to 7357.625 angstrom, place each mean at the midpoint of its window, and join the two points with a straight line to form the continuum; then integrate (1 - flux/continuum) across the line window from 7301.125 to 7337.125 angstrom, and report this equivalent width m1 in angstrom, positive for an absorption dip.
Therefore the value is 0.0 angstrom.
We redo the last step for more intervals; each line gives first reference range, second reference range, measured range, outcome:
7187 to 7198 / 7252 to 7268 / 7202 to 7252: -0.6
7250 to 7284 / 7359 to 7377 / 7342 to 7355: 0.1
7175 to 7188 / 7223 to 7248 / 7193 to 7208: 0.7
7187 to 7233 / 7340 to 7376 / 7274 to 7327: 0.5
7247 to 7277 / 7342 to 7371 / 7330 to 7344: 0.2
